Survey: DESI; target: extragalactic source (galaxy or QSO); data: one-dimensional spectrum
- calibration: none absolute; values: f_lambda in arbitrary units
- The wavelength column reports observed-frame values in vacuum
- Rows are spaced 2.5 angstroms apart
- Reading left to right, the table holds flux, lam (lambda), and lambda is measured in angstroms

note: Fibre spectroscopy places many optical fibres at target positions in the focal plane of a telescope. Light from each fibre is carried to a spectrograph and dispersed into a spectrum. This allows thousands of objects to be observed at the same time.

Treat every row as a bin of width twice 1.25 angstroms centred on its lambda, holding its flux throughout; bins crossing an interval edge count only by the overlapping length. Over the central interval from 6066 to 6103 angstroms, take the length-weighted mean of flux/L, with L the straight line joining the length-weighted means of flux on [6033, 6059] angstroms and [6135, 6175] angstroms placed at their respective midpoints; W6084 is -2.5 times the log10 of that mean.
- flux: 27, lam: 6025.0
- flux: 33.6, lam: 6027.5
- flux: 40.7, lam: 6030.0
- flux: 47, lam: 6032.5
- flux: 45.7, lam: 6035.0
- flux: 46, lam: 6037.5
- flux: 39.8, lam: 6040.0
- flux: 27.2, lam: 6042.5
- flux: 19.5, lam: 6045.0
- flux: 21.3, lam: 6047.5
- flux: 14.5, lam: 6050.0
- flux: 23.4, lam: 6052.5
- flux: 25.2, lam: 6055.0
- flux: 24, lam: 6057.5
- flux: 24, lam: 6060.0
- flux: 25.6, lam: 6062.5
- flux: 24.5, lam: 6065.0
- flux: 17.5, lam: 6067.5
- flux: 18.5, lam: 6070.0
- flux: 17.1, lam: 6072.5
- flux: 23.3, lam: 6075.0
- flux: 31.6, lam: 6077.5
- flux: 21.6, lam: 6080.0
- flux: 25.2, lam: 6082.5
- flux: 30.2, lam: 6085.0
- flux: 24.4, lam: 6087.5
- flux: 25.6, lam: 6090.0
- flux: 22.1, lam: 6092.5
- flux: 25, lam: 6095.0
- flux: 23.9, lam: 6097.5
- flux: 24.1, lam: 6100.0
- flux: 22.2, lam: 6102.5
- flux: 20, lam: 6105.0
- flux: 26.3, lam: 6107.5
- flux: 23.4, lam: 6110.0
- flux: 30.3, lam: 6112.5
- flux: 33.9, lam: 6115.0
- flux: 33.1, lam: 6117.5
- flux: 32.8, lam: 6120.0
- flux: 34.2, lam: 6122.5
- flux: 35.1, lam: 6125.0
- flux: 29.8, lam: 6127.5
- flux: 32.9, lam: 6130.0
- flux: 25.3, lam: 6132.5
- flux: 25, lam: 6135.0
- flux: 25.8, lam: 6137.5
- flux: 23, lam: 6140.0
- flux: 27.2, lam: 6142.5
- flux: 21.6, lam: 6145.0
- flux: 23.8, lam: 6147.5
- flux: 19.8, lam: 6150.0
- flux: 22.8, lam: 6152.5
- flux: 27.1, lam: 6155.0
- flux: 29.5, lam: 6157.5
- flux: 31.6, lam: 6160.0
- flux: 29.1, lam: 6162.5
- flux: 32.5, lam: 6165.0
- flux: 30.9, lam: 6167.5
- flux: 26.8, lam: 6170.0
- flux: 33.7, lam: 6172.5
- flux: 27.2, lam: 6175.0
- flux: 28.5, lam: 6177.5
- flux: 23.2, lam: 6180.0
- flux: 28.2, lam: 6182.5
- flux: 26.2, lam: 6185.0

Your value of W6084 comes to 0.203 mag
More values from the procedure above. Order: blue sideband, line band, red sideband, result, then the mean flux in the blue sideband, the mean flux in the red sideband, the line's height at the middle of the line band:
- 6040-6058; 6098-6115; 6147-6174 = 0.03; 23.3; 28.1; 25.8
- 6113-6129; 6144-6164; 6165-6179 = 0.19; 33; 29.6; 30.8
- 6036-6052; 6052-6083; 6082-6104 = 0.15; 28.1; 24.7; 26.5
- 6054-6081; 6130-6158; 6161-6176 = 0.14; 23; 30.1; 28.4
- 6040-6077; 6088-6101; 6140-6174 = 0.01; 22.6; 27.3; 24.3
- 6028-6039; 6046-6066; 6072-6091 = 0.46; 44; 25.2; 35.2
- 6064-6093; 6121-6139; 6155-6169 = -0.08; 23.5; 30.3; 27.7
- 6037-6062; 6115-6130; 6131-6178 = -0.24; 25.9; 26.9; 26.6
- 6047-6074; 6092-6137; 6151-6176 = -0.09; 21.4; 29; 25.4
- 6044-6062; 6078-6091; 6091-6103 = -0.12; 21.9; 23.6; 23.1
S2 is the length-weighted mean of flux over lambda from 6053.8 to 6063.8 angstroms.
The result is 24.7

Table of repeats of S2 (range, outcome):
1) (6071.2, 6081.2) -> 23.4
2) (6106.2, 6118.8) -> 29.4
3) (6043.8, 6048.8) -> 20.3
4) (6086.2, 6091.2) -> 25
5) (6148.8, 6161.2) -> 26.2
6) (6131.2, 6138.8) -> 25.4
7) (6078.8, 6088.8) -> 25.4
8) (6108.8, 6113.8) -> 27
